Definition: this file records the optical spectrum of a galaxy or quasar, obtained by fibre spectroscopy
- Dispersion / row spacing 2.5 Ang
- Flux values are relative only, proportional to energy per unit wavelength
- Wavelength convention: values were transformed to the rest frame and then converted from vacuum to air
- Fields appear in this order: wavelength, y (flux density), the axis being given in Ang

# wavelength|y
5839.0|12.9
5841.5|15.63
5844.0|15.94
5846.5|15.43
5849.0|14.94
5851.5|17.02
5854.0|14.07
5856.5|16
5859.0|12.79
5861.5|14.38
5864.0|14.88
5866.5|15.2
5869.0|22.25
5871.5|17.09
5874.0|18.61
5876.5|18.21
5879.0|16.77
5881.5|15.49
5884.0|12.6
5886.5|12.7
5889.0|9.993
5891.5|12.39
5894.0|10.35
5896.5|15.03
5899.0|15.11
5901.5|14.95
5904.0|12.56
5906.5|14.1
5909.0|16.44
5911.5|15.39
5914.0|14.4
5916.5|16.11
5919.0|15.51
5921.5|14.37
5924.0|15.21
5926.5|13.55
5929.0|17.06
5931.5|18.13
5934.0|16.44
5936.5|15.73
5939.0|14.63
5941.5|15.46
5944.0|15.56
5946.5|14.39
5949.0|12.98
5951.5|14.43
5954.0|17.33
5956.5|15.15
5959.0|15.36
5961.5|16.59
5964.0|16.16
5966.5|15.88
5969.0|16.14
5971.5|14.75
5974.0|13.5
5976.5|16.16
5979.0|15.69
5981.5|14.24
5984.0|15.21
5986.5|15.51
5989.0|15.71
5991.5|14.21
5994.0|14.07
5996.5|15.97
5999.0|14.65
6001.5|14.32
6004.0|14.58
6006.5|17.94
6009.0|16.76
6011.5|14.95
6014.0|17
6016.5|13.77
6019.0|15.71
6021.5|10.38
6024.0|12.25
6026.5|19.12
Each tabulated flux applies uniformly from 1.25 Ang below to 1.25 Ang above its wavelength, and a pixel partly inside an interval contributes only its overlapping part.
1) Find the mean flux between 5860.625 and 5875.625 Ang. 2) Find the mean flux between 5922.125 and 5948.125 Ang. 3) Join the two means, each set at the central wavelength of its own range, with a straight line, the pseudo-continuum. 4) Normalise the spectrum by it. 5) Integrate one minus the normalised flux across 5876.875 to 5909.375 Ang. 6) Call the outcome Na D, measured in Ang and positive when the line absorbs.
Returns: 5.46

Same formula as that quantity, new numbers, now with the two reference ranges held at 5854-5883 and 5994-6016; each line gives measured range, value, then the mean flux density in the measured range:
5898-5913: 1.32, 14.7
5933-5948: 0.62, 15.3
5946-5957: 0.72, 14.9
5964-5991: 0.81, 15.3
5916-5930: 0.73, 15.2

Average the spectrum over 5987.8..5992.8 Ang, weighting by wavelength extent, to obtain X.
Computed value 14.9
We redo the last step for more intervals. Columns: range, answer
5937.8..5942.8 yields 15.1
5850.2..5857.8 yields 15.7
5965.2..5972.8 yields 15.6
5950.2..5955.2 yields 15.8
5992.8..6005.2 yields 14.7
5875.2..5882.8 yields 16.8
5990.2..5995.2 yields 14.2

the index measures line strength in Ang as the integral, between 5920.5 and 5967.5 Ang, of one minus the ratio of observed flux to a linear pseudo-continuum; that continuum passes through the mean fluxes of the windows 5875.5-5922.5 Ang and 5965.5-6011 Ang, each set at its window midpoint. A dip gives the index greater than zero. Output -2.2 Ang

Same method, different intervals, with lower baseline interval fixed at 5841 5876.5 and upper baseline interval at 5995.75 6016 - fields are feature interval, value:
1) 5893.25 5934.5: 2.42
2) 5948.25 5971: 0.33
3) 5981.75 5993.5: 0.55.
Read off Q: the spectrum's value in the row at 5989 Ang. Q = 15.71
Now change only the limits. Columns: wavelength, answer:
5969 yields 16.14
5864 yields 14.88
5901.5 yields 14.95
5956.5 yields 15.15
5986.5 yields 15.51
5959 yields 15.36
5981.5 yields 14.24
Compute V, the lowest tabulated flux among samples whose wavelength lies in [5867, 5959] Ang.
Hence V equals 9.993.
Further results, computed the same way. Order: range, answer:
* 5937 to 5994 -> 12.98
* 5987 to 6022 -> 10.38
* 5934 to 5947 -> 14.39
